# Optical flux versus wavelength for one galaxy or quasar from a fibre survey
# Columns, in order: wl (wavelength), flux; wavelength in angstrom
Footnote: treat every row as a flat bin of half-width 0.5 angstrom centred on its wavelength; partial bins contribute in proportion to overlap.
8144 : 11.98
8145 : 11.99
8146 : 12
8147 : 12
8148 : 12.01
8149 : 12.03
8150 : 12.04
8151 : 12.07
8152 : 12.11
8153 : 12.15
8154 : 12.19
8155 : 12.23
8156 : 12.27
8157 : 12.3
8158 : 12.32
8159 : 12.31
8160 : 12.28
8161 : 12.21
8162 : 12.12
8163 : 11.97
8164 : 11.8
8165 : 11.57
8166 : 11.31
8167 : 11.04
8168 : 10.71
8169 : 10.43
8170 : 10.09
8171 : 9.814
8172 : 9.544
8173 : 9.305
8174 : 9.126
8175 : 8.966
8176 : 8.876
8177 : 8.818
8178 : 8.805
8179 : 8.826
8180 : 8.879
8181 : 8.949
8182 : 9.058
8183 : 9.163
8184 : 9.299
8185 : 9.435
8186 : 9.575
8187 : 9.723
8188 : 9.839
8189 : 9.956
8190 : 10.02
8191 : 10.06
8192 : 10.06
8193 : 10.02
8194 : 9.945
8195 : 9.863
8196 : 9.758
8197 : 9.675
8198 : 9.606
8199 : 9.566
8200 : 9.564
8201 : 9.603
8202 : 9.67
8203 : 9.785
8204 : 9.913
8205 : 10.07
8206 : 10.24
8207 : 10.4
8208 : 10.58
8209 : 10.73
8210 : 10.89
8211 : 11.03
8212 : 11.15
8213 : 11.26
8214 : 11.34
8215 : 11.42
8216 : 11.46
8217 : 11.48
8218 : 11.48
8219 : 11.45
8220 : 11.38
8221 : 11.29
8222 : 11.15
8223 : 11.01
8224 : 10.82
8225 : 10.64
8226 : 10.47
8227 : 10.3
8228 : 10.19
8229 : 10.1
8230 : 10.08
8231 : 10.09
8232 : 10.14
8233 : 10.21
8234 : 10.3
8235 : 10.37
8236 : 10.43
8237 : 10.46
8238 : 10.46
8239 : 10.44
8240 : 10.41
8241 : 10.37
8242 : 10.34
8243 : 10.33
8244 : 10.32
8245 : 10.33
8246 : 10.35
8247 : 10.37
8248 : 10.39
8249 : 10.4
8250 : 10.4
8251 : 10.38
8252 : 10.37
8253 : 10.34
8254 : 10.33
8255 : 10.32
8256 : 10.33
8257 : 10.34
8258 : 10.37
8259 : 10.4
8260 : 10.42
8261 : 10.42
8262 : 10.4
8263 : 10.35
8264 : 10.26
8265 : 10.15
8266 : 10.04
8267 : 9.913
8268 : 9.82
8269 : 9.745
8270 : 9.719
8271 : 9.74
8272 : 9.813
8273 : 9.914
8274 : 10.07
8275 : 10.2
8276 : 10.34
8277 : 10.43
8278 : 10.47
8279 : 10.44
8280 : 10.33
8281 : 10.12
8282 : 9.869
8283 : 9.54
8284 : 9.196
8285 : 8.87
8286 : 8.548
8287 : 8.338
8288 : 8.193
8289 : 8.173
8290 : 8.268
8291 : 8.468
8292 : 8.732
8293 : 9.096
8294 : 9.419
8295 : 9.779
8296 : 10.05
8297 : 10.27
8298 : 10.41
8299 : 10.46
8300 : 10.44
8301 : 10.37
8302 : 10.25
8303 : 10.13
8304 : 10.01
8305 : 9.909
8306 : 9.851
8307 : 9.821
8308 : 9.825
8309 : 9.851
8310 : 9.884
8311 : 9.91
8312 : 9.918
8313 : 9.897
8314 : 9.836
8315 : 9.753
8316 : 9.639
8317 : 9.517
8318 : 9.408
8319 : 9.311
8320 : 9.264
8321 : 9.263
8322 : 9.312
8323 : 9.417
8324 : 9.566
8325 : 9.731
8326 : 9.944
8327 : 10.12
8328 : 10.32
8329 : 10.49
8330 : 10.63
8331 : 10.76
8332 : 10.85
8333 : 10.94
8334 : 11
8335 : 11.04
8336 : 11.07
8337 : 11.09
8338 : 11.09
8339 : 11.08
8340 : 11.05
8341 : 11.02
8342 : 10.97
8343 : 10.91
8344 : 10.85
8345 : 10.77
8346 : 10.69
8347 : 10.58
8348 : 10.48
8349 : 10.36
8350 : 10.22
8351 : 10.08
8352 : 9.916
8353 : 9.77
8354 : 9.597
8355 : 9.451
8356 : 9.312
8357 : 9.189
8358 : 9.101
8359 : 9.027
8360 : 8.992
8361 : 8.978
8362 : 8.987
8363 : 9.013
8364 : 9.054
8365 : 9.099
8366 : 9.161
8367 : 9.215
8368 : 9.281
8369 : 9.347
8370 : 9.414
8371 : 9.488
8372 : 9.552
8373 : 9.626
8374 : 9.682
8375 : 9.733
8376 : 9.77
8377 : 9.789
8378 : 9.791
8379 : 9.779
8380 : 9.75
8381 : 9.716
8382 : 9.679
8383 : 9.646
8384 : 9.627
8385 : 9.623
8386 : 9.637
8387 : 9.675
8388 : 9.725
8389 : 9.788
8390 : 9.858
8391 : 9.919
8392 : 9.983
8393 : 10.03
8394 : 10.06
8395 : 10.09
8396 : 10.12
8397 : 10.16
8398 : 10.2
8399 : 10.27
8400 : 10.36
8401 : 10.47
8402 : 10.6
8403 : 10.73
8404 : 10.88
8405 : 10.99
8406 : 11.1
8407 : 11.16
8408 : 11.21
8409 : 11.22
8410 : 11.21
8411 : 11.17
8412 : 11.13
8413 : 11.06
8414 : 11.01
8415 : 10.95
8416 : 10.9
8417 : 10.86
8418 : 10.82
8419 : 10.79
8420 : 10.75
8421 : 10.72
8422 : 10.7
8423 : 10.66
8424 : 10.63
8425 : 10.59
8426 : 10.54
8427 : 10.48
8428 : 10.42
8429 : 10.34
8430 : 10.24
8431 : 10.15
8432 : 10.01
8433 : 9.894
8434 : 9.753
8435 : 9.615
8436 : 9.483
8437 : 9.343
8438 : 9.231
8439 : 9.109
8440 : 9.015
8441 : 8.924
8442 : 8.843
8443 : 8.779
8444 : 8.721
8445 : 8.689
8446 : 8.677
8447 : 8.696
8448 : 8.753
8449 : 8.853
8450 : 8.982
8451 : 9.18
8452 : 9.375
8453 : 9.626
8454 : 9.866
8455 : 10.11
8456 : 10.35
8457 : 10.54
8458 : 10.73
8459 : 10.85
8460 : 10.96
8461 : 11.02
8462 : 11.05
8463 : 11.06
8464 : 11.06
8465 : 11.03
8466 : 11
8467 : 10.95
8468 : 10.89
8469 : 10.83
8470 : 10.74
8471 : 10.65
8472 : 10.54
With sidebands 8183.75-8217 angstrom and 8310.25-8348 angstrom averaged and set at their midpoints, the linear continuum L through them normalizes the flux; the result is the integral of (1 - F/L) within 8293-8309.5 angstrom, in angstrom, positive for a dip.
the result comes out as 0.4 angstrom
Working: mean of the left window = 10.2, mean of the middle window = 10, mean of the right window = 10.3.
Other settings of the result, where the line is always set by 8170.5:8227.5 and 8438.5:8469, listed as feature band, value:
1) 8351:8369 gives 1.23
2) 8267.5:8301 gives 1.31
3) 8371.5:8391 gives 0.43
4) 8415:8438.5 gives -1.00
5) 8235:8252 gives -0.56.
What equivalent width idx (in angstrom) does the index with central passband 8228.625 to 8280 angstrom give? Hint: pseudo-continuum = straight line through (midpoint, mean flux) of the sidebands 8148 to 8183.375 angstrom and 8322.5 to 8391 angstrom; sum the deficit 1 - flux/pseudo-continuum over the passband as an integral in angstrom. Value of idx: 0.8 angstrom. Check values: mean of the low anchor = 10.8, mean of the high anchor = 9.95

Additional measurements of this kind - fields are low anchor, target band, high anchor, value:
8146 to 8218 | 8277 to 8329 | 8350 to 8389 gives 1.1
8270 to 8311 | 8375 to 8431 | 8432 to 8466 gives -3.8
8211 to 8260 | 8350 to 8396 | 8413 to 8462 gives 2.7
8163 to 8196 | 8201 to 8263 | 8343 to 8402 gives -4.7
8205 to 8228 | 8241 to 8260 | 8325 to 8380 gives 0.7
